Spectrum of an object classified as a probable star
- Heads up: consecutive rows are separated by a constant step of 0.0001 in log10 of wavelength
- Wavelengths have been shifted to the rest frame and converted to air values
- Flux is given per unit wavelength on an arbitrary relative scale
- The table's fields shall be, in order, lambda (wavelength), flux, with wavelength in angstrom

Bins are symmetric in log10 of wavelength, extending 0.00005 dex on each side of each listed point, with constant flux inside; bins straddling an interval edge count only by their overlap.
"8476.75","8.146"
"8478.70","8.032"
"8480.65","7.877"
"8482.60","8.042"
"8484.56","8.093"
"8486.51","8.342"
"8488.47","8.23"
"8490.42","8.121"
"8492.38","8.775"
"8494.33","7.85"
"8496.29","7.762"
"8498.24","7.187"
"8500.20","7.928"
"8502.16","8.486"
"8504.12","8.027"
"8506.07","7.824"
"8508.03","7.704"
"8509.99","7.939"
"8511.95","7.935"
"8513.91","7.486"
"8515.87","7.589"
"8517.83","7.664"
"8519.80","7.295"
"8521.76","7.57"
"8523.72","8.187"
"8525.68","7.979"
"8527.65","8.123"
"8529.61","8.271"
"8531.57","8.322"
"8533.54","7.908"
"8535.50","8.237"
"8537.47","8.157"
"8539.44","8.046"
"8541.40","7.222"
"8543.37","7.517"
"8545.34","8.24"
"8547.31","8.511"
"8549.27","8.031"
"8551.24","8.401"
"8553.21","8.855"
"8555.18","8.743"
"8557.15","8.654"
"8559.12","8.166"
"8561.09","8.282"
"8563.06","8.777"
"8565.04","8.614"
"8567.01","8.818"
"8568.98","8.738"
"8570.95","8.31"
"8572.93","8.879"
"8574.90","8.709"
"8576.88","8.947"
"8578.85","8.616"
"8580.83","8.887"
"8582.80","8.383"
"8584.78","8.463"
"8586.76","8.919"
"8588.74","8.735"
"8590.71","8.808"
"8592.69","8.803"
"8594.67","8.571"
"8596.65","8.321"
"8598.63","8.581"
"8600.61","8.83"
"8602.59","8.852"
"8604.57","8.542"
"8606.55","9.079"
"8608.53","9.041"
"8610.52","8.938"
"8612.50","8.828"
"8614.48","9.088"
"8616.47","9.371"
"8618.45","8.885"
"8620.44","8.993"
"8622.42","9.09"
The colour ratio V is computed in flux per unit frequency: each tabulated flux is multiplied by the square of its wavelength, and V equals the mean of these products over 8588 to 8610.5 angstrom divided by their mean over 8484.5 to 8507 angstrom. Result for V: 1.11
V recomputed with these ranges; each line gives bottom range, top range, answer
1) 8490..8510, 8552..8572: 1.10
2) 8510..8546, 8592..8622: 1.15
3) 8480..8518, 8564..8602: 1.11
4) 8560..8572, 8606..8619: 1.06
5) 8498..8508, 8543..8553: 1.05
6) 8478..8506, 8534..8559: 1.03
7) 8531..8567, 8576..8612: 1.07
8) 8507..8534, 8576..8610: 1.13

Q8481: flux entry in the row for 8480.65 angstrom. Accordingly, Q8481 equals 7.877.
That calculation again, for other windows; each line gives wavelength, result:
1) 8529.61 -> 8.271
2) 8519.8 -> 7.295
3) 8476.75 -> 8.146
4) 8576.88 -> 8.947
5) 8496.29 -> 7.762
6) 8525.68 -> 7.979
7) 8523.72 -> 8.187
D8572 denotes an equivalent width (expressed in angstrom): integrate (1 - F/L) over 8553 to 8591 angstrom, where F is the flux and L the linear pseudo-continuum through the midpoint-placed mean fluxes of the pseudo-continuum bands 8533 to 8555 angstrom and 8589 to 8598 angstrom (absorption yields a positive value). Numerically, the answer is -1.1 angstrom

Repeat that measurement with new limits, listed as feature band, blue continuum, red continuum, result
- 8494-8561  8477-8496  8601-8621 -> 3.3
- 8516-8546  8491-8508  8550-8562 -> 1.3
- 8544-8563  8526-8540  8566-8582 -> 0.0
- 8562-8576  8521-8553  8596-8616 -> -0.4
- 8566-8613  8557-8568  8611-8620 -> 0.3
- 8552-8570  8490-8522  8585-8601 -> -0.6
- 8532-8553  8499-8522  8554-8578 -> 0.5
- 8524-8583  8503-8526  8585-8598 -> -1.1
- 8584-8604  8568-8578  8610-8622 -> 0.4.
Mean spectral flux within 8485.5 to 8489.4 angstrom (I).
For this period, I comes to 8.28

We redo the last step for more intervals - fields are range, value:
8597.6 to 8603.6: 8.75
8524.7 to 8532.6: 8.17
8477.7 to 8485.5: 8.01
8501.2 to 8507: 8.12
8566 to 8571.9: 8.64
